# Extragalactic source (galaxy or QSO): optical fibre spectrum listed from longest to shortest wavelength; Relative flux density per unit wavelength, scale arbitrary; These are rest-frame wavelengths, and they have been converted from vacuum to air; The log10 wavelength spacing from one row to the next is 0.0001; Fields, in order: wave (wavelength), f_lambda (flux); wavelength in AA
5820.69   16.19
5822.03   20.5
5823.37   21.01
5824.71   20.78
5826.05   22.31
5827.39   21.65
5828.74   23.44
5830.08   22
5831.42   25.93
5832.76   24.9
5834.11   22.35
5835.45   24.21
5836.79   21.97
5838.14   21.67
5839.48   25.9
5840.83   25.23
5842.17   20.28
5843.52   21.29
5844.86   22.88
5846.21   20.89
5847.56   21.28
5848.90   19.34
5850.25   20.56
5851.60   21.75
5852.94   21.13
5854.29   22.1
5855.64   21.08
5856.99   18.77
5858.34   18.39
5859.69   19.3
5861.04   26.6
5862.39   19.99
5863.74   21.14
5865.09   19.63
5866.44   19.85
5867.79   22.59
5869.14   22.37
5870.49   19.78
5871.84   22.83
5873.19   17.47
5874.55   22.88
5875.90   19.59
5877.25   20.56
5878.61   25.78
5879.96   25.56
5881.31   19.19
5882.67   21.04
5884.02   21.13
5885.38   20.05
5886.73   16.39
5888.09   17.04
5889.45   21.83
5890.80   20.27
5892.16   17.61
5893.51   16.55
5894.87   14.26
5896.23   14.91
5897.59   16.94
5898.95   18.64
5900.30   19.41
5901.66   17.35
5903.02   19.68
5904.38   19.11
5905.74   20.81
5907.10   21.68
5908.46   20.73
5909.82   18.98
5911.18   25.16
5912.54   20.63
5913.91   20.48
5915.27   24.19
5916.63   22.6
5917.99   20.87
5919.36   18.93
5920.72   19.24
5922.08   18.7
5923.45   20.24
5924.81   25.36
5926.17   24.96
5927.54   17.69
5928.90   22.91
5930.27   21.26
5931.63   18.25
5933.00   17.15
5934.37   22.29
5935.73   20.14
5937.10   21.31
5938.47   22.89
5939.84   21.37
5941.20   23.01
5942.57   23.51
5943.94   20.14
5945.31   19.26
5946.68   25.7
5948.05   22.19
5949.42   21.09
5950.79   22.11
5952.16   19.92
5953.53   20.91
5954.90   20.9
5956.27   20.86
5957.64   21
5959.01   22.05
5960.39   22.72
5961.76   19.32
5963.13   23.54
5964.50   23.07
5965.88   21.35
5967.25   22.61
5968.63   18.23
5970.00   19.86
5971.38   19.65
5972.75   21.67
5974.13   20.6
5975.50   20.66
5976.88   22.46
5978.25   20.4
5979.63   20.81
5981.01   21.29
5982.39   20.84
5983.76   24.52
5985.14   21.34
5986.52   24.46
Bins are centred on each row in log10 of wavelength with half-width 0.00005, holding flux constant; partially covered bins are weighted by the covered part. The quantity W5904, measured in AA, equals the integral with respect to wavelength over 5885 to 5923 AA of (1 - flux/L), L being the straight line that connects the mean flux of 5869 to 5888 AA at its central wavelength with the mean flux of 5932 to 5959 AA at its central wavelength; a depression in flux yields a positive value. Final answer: 3.0 AA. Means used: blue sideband 20.9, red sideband 21.3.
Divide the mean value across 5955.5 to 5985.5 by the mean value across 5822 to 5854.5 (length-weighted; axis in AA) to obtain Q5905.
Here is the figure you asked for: 0.96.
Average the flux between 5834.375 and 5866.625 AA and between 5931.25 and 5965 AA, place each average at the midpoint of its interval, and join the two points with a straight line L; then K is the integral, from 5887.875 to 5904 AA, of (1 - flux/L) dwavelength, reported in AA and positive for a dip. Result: 2.7 AA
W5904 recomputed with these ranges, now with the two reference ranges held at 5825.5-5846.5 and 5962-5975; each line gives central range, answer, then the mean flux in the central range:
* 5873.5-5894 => 1.8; 20.3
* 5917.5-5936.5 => 1.0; 20.6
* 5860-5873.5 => 0.8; 21.3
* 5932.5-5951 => -0.1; 21.6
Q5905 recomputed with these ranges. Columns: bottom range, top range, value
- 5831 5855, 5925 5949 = 0.96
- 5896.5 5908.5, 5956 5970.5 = 1.12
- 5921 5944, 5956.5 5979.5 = 1.00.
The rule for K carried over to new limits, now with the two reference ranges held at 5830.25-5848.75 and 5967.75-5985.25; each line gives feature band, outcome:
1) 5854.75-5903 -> 5.2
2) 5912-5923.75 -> 0.6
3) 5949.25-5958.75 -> 0.1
